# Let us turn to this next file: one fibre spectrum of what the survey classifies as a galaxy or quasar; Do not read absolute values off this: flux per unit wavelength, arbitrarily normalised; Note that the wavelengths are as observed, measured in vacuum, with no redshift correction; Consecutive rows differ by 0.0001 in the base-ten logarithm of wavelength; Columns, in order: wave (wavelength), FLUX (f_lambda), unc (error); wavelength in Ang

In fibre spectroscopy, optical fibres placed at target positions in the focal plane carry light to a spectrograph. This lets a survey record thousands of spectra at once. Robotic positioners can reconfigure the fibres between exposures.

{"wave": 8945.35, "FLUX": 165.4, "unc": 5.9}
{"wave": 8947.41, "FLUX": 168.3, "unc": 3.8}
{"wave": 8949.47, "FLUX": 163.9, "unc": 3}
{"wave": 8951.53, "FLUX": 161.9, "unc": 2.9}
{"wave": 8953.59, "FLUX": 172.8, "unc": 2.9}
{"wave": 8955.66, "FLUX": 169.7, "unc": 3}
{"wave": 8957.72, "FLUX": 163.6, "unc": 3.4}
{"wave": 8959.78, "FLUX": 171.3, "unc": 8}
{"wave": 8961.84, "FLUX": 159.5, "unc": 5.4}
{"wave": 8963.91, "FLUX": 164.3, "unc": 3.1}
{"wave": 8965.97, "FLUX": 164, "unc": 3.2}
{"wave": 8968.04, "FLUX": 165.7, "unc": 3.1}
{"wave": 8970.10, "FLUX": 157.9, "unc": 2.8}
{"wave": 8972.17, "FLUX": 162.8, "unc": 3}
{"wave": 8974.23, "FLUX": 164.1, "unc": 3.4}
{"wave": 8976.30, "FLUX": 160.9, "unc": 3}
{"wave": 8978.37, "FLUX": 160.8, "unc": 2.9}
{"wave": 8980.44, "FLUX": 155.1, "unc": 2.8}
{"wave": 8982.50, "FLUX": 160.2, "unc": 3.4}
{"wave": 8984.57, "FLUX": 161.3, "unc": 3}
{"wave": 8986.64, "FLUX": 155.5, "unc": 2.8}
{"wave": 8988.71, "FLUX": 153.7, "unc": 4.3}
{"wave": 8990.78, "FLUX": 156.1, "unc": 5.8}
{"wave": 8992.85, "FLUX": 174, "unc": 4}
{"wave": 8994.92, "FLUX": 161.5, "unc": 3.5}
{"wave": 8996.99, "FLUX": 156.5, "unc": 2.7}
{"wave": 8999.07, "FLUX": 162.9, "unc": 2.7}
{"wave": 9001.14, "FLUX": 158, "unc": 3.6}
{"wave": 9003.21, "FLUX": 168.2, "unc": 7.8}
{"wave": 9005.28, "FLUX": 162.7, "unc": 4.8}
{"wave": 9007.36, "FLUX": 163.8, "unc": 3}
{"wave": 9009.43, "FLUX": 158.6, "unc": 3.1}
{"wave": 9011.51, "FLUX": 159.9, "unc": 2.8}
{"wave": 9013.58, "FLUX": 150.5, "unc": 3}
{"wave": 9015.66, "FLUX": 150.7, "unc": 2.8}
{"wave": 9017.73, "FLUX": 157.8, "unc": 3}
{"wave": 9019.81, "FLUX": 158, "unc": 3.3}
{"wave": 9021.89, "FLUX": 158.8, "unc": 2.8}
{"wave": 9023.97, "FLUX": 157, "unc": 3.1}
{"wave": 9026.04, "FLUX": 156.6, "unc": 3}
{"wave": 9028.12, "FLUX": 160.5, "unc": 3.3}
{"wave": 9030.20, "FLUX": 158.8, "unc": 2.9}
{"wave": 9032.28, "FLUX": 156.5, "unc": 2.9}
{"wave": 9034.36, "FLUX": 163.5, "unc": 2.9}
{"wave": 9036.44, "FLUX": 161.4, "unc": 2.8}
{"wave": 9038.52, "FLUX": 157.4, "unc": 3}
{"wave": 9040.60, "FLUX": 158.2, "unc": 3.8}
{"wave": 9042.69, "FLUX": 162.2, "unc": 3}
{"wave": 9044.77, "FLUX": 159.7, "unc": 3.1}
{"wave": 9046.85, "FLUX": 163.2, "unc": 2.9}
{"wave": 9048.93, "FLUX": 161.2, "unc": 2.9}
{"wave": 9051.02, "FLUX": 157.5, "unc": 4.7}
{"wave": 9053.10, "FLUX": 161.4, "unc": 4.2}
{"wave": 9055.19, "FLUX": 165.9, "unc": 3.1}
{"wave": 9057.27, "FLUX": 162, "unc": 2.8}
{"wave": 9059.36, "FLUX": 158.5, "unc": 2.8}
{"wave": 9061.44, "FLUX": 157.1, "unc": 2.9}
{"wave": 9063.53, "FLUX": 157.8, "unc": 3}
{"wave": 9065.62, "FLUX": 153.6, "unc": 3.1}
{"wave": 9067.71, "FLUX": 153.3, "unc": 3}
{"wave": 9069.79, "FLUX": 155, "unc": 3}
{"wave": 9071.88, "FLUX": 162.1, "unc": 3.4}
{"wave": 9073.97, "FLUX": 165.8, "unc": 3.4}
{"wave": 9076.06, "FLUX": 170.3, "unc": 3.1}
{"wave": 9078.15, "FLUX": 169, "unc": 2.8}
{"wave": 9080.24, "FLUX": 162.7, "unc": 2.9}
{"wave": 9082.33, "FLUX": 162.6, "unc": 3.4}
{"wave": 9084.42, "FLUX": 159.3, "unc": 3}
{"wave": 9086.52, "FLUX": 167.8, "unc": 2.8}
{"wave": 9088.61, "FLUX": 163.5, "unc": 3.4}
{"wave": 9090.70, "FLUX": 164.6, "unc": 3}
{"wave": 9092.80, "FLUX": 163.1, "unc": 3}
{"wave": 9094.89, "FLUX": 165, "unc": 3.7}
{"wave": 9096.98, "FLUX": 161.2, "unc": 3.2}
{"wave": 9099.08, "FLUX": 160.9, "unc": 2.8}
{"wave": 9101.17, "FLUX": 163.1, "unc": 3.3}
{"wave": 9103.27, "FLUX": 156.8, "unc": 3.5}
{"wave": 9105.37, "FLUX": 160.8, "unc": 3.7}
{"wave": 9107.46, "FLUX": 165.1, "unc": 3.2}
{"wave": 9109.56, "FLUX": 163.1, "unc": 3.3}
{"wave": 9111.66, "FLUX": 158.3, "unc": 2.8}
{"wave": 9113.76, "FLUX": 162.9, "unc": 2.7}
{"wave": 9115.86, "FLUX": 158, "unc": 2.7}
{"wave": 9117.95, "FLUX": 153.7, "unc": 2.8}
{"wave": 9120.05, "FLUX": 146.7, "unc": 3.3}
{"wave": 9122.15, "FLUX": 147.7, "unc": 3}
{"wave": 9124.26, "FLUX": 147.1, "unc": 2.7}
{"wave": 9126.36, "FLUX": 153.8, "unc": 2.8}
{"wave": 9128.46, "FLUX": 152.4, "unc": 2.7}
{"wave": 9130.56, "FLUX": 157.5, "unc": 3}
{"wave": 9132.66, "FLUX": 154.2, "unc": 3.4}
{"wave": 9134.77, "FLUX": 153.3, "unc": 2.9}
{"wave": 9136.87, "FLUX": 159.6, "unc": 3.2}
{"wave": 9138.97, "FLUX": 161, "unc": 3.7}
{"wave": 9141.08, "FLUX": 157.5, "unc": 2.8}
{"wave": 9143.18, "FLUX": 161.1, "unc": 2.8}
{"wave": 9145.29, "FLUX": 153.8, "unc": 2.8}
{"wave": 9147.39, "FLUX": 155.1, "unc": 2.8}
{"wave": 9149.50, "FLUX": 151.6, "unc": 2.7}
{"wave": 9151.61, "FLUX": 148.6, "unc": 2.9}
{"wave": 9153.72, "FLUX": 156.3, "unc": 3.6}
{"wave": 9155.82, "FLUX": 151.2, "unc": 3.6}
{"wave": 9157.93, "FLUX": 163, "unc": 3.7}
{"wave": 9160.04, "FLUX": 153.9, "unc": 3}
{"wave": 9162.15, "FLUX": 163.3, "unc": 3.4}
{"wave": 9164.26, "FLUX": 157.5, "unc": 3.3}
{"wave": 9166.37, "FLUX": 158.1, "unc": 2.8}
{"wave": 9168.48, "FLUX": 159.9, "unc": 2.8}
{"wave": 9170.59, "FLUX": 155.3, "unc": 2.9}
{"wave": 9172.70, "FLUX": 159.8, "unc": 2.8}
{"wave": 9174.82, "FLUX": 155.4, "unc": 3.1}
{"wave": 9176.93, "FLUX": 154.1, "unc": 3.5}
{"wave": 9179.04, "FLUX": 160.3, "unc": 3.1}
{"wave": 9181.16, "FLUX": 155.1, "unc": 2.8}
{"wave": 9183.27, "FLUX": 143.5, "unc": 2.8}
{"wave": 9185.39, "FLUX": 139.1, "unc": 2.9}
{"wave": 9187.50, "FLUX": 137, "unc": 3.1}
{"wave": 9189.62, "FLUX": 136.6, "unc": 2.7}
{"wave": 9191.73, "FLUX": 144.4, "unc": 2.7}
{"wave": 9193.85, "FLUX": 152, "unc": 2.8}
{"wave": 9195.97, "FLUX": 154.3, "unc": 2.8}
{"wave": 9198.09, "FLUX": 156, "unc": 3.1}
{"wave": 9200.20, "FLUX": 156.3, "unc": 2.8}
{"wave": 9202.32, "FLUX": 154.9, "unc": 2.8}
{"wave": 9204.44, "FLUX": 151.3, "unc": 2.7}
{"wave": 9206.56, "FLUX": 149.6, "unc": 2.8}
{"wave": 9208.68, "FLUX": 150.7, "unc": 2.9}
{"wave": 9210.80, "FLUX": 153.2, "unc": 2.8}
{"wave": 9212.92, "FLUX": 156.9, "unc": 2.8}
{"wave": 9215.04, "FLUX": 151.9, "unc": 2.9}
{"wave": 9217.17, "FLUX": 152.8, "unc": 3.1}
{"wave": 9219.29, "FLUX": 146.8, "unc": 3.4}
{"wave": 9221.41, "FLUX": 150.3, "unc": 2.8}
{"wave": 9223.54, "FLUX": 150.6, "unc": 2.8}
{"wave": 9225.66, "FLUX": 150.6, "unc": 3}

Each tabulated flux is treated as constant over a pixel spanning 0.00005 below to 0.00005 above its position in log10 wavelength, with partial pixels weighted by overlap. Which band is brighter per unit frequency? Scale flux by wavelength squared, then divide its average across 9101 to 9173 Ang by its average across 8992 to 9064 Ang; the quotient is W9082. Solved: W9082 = 1.0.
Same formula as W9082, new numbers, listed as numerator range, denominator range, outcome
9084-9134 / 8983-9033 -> 1.02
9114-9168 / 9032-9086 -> 0.98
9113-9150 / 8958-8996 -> 0.99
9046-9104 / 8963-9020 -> 1.03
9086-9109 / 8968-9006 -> 1.04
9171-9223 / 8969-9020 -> 0.99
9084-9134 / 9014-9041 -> 1.02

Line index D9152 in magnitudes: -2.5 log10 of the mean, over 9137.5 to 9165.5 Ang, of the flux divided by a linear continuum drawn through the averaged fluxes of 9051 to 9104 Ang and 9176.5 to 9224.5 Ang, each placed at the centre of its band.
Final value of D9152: -0.01 mag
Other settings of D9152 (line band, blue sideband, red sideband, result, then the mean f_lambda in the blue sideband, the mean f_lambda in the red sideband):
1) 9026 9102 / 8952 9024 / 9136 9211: -0.022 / 161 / 154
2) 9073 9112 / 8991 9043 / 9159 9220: -0.047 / 160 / 152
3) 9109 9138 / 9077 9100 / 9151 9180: 0.040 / 164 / 157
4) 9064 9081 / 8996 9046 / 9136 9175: -0.021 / 159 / 157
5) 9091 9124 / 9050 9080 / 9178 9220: -0.010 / 161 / 150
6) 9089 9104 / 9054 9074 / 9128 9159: -0.032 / 159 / 156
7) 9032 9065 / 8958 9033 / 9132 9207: -0.014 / 160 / 154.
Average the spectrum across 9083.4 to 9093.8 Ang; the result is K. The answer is 164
